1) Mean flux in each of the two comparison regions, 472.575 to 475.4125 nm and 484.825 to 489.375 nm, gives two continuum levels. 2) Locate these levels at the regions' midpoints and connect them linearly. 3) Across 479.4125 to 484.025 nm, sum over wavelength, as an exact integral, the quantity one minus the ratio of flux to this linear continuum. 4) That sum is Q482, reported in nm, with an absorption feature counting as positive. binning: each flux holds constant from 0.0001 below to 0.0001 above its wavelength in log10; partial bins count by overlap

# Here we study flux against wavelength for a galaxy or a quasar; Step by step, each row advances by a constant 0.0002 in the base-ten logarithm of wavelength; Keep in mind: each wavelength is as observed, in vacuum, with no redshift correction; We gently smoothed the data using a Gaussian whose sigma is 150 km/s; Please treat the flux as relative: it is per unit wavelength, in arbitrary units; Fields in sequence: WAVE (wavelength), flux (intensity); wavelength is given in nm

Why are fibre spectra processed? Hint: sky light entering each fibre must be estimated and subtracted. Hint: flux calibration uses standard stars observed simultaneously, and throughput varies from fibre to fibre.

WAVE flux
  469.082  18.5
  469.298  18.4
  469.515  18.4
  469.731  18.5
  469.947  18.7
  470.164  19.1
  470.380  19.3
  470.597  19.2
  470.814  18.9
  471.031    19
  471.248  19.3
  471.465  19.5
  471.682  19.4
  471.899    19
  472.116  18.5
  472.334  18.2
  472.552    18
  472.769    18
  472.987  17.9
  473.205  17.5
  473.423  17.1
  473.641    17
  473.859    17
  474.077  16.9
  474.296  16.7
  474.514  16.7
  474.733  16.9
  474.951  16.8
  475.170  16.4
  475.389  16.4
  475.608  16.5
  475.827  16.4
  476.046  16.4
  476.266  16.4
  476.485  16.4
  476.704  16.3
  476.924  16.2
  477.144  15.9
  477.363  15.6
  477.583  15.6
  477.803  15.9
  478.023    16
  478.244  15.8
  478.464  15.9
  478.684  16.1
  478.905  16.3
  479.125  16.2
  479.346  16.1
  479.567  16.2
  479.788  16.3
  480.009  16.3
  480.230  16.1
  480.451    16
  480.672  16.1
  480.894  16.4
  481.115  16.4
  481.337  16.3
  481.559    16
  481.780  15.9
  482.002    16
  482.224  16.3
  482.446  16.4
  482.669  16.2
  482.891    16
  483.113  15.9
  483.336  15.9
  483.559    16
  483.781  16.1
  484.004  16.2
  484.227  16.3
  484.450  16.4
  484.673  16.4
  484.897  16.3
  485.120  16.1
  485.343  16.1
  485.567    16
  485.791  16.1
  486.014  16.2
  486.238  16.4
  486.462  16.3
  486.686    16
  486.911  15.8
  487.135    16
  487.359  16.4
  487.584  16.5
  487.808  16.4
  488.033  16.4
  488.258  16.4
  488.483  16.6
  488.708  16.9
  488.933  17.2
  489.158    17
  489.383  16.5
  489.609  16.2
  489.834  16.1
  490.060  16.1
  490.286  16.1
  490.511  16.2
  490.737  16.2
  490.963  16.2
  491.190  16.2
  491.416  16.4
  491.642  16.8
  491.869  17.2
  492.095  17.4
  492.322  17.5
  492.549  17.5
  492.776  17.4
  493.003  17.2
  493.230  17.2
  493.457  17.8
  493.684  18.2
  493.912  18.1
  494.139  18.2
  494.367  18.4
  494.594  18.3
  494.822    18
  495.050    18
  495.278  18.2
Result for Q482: 0.14 nm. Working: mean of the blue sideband 17.1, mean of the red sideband 16.4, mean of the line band 16.1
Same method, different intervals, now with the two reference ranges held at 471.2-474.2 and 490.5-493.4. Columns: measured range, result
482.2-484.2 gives 0.15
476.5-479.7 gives 0.31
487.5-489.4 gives 0.05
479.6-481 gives 0.11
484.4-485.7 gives 0.08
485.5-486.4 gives 0.06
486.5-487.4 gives 0.06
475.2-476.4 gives 0.10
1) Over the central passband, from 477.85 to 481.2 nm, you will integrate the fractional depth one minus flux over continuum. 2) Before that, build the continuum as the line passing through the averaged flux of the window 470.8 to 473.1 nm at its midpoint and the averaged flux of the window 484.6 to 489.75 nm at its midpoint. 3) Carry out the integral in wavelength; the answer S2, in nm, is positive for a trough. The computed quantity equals 0.26 nm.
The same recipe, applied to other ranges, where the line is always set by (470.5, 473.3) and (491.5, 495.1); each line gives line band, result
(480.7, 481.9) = 0.13 nm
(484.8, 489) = 0.39 nm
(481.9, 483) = 0.12 nm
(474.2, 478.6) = 0.52 nm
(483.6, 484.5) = 0.09 nm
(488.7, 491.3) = 0.21 nm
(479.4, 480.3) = 0.10 nm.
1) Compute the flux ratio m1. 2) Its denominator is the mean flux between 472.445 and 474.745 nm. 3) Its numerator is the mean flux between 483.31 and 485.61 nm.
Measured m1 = 0.94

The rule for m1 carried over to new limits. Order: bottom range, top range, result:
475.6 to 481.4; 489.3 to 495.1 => 1.06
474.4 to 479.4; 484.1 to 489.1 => 1.01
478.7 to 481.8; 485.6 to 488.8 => 1.01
